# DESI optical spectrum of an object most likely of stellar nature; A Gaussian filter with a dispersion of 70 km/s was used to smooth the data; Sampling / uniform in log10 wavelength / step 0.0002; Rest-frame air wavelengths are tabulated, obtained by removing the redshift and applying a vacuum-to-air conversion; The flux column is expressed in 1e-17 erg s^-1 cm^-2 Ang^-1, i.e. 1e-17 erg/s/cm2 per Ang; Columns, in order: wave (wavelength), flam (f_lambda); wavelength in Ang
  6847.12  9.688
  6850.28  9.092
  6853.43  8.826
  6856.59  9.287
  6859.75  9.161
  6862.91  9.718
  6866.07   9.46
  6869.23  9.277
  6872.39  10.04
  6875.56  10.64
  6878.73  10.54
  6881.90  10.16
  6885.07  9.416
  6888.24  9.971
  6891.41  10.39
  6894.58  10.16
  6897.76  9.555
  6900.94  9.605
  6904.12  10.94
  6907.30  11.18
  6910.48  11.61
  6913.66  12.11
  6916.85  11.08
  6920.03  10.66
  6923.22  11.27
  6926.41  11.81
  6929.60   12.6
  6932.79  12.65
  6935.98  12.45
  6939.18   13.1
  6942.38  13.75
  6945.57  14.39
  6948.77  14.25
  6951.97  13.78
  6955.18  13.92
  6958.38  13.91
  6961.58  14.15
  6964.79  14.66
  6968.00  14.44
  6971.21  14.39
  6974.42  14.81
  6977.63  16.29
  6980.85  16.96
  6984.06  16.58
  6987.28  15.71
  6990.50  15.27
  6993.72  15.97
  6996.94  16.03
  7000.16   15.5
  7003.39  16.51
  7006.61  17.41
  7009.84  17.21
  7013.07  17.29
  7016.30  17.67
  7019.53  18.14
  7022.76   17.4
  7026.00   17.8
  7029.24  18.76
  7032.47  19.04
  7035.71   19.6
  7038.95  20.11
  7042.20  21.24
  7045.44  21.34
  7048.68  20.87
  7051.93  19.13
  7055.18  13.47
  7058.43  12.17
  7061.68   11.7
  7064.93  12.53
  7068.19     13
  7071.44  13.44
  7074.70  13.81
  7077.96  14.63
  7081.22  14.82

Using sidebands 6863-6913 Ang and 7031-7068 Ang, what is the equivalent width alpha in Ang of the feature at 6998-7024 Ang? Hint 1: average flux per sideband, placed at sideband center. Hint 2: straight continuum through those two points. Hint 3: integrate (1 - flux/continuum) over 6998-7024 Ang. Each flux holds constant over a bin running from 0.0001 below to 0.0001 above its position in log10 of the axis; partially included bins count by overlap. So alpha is -2.6 Ang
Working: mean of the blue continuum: 10.2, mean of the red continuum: 17.2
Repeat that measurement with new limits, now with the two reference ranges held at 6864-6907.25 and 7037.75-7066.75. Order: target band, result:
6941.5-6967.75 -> -2.6 Ang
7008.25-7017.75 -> -1.3 Ang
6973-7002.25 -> -3.5 Ang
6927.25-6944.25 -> -1.1 Ang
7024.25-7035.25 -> -1.8 Ang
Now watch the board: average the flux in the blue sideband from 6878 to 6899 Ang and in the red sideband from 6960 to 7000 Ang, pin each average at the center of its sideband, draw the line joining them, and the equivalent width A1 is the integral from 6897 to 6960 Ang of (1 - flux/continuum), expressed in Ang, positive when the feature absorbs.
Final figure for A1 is 0.7 Ang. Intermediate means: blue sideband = 10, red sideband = 15.4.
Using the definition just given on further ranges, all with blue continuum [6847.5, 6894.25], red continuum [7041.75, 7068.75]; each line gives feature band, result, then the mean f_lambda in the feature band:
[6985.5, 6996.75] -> -1.50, 15.7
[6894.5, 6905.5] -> 0.71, 10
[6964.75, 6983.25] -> -2.91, 15.4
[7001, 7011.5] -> -1.86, 16.9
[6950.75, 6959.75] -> -0.89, 13.9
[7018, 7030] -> -2.38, 18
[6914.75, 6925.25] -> 0.30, 11.1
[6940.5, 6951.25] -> -1.55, 14.1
